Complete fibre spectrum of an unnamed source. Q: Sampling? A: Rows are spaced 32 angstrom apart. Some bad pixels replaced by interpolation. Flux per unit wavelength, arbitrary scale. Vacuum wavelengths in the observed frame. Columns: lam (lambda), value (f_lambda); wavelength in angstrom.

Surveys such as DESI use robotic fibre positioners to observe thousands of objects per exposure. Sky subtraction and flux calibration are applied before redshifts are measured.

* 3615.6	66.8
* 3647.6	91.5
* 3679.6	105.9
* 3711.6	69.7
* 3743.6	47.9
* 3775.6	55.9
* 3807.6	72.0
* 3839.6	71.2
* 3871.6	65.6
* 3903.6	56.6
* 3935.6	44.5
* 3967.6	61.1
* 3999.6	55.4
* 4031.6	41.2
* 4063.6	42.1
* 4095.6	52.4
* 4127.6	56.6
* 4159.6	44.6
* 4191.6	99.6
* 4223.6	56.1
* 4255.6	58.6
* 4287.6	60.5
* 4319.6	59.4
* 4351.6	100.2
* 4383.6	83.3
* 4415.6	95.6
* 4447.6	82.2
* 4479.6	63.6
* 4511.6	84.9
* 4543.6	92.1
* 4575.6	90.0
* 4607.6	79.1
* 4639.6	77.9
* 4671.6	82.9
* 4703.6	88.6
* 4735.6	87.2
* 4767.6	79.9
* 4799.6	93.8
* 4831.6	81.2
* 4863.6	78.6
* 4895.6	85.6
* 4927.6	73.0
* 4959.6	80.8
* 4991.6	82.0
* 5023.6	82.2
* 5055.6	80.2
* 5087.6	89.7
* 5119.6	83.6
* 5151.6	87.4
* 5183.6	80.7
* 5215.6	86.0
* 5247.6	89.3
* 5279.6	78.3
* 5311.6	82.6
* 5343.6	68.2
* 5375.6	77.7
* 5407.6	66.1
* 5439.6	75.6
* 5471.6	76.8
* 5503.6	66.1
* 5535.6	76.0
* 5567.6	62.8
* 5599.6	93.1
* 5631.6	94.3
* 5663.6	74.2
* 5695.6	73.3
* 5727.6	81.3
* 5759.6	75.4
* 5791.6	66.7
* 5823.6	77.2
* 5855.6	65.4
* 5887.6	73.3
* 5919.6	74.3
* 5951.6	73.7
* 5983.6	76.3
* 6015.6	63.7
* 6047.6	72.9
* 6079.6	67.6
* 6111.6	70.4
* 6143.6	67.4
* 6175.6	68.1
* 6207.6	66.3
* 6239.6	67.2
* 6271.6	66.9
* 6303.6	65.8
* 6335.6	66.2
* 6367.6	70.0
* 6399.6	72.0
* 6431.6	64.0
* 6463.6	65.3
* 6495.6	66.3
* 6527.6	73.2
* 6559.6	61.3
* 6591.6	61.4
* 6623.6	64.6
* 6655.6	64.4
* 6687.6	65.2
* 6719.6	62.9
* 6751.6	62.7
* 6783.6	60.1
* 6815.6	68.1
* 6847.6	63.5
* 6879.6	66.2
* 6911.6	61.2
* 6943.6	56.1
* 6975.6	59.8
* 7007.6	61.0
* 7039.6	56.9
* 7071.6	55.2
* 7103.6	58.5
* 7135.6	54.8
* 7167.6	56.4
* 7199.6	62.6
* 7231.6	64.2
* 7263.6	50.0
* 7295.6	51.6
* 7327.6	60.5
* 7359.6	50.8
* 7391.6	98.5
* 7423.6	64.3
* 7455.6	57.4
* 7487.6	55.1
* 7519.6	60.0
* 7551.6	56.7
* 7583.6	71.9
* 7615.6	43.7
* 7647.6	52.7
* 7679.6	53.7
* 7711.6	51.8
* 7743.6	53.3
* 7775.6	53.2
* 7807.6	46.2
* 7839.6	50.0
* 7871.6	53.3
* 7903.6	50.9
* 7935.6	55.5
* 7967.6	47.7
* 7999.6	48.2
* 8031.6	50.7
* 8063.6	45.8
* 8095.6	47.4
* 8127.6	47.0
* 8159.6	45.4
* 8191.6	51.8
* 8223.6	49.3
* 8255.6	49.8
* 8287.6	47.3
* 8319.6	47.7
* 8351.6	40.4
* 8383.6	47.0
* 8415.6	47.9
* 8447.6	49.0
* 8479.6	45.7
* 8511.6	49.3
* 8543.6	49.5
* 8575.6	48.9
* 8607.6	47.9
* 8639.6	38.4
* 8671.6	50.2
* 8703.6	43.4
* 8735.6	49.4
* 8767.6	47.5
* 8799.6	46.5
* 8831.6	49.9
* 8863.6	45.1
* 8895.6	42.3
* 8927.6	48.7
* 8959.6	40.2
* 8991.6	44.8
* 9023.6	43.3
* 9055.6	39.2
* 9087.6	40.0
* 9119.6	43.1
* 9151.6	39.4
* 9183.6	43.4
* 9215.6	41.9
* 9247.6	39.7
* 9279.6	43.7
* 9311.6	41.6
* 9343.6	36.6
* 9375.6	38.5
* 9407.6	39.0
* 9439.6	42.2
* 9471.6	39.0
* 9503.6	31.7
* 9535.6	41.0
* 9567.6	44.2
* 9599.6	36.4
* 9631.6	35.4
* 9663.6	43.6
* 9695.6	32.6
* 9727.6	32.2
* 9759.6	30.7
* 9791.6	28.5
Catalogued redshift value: 0.127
